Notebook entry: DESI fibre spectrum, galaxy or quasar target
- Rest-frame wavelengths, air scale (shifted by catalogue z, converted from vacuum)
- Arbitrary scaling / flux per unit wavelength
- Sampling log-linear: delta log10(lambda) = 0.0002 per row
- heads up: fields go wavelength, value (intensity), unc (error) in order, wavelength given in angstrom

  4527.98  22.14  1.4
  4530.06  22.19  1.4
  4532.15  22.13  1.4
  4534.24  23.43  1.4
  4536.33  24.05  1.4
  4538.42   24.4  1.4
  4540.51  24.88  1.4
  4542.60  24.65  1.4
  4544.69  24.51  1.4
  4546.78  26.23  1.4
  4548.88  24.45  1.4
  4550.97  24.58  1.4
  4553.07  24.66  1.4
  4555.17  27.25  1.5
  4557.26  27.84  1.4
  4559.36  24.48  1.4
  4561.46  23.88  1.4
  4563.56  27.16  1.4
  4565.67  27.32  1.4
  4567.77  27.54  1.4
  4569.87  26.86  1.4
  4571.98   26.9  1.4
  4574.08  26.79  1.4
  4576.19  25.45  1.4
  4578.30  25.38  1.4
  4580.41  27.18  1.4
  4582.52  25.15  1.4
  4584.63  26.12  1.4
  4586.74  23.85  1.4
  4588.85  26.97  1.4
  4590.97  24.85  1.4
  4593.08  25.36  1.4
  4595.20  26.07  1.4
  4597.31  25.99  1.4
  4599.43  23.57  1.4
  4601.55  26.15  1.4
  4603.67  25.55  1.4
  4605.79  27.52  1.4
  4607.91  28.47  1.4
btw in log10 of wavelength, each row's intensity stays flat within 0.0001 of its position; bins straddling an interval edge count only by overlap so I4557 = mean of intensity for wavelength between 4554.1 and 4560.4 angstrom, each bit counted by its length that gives 26.5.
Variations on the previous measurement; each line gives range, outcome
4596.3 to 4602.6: 25.2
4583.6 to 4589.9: 25.7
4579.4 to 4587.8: 25.6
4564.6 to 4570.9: 27.2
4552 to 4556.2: 25.9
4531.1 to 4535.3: 22.7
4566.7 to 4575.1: 27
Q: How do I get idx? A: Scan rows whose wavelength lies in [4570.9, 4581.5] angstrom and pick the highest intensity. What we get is 27.18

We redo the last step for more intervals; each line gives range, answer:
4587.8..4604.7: 26.97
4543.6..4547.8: 26.23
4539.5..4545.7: 24.88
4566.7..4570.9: 27.54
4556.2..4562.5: 27.84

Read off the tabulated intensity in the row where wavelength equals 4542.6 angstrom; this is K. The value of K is 24.65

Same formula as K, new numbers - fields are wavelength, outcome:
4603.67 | 25.55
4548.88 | 24.45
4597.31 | 25.99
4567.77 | 27.54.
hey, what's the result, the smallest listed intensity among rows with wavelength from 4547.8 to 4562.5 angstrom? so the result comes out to 23.88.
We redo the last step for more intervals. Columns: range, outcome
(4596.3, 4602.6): 23.57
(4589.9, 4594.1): 24.85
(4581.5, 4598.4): 23.85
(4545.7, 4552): 24.45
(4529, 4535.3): 22.13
